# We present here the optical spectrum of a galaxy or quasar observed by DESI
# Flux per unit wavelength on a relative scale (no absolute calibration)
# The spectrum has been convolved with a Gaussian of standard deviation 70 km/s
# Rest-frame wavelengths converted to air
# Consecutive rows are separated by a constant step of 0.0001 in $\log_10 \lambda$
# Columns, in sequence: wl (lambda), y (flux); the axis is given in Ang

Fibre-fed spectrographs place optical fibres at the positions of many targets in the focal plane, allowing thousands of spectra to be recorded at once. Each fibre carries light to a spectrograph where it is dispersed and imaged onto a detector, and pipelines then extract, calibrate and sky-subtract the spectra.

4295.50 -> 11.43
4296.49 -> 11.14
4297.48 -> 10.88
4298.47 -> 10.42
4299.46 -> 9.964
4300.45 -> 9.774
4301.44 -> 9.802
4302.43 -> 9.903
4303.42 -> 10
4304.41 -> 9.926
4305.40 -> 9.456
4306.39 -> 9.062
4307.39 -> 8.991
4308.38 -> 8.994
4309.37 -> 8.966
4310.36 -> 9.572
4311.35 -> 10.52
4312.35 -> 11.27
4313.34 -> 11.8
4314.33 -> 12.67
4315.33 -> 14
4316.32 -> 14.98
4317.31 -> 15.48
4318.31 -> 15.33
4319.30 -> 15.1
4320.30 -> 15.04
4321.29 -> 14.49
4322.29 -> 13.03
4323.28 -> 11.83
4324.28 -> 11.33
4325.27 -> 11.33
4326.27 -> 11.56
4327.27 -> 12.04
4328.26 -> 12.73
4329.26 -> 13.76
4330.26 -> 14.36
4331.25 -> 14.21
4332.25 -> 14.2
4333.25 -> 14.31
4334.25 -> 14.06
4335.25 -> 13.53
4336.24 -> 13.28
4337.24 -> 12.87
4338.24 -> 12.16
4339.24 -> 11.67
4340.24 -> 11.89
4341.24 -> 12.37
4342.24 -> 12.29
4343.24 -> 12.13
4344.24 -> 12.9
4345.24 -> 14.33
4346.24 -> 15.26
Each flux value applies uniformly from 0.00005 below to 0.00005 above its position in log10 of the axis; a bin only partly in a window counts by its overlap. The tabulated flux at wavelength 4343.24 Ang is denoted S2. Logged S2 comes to 12.13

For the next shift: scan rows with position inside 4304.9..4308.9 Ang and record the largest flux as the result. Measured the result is 9.456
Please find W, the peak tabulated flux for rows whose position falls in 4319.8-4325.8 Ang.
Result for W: 15.04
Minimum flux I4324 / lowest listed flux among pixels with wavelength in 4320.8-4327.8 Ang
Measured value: 11.33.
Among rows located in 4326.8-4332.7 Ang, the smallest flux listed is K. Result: 12.04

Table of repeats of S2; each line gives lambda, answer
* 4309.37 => 8.966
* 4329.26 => 13.76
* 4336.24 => 13.28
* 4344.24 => 12.9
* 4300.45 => 9.774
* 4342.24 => 12.29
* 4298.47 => 10.42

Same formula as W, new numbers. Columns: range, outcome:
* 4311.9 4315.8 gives 14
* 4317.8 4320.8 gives 15.33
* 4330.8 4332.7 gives 14.21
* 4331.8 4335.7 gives 14.31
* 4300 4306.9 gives 10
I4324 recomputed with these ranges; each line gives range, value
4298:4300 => 9.964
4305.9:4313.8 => 8.966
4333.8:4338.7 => 12.16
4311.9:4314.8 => 11.27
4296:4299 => 10.42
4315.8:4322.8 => 13.03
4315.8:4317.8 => 14.98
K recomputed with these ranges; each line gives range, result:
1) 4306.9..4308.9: 8.991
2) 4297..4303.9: 9.774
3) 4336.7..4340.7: 11.67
